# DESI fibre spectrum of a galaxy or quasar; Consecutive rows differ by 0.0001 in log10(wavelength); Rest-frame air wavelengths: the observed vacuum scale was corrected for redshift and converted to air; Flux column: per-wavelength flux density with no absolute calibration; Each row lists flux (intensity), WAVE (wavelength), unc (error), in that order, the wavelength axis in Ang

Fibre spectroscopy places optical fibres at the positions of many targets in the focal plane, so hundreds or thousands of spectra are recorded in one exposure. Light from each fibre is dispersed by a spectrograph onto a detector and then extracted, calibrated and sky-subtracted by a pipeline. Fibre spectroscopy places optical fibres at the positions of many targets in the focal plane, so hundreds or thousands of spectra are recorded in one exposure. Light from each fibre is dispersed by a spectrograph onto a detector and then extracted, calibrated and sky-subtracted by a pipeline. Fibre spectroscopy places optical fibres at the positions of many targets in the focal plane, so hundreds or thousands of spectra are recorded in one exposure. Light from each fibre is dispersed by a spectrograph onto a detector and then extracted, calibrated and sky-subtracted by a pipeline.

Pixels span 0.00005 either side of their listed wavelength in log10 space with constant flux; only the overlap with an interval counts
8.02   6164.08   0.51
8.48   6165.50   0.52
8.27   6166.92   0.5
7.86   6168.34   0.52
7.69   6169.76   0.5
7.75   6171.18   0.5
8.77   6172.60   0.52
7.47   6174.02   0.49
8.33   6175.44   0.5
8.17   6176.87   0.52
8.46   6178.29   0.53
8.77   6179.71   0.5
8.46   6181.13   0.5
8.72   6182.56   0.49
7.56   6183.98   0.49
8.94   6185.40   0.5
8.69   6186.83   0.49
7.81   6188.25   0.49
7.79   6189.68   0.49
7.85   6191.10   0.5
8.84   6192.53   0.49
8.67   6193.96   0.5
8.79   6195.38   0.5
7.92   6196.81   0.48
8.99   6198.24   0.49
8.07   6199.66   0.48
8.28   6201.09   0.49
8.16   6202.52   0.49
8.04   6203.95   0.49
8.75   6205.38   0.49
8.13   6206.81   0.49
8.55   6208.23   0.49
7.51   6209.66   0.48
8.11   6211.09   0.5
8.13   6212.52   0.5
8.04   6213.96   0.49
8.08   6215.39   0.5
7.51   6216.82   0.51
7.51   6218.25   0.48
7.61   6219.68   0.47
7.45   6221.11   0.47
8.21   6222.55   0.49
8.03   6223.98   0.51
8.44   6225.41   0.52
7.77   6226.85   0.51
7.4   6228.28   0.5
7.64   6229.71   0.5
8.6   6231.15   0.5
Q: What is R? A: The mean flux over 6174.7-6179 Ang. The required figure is 8.31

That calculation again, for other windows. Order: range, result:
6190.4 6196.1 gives 8.53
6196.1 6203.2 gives 8.28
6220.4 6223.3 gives 7.82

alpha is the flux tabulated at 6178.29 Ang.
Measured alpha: 8.46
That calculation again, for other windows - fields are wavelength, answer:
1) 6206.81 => 8.13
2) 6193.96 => 8.67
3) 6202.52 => 8.16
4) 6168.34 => 7.86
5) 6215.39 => 8.08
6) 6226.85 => 7.77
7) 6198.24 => 8.99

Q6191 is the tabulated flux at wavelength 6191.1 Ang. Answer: 7.85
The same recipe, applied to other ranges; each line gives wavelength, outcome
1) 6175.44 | 8.33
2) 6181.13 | 8.46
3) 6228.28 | 7.4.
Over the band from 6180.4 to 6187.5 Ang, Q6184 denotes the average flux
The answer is 8.47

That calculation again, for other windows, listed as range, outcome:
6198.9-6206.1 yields 8.26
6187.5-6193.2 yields 8.07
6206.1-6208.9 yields 8.36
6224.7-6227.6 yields 8.09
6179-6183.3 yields 8.65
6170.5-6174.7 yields 8.01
